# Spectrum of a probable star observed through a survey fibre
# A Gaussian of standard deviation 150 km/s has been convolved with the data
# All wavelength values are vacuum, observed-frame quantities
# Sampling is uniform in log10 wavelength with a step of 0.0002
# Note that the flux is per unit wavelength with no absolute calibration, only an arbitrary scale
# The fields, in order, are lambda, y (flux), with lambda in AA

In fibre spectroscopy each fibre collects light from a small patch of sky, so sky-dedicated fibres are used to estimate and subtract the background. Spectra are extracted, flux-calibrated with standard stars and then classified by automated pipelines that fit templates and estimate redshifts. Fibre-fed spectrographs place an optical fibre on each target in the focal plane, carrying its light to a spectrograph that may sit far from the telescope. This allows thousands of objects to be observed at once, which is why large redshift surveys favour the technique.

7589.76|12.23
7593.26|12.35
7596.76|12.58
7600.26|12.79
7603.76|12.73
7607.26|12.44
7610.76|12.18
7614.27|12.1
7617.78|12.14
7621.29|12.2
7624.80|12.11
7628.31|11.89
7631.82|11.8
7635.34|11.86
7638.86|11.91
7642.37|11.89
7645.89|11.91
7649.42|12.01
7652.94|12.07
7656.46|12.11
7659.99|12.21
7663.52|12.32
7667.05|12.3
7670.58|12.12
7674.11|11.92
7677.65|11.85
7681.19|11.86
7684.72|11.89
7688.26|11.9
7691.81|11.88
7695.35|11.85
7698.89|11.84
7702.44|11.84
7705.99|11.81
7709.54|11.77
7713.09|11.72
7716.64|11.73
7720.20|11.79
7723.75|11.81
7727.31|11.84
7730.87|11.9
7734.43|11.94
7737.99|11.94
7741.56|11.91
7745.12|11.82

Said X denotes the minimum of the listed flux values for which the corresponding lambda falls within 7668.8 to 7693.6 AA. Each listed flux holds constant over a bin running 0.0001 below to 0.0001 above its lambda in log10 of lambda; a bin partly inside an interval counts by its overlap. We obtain 11.85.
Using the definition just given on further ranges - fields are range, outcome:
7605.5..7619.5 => 12.1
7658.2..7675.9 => 11.92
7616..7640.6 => 11.8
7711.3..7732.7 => 11.72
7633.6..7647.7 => 11.86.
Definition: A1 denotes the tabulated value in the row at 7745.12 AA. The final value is 11.82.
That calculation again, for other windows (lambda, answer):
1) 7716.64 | 11.73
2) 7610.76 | 12.18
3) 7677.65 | 11.85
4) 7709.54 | 11.77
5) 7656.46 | 12.11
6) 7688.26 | 11.9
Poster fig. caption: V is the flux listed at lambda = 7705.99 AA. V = 11.81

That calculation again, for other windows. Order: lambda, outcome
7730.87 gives 11.9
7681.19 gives 11.86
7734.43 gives 11.94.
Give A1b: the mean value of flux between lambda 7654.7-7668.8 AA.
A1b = 12.2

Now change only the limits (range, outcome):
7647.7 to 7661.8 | 12.1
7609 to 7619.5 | 12.1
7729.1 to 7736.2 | 11.9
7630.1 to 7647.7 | 11.9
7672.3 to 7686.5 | 11.9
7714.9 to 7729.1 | 11.8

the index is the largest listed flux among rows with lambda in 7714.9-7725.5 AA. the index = 11.81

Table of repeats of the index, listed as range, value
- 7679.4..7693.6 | 11.9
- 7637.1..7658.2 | 12.11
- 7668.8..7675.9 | 12.12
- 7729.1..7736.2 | 11.94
